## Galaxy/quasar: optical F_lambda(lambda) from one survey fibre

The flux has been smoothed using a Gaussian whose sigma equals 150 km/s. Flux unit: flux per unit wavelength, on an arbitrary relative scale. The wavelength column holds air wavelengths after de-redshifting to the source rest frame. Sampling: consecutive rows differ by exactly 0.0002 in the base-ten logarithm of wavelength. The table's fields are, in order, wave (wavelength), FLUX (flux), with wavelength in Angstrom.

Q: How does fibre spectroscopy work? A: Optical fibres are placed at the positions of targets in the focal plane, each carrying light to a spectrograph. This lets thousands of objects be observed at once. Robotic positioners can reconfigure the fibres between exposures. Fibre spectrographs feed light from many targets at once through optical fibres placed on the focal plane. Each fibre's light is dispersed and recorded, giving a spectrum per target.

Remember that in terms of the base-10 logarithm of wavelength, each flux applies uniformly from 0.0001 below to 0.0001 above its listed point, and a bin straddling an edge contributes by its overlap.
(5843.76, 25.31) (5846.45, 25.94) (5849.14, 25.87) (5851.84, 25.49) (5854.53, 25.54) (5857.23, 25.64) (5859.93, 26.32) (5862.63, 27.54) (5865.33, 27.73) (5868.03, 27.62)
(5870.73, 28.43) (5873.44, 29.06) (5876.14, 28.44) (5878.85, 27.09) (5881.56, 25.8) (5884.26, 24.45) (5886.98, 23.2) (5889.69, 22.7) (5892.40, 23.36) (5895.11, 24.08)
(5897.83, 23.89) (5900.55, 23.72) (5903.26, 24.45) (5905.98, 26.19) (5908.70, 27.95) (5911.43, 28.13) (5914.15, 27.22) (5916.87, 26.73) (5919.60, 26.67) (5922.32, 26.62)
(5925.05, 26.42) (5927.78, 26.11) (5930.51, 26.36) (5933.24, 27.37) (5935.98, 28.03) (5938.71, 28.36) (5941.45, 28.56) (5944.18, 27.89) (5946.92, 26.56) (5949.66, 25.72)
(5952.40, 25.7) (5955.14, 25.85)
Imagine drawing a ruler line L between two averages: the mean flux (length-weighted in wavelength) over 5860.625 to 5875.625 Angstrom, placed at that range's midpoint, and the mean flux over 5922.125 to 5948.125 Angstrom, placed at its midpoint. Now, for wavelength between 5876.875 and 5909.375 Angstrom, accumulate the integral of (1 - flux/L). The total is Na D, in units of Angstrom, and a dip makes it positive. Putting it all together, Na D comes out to 3.5 Angstrom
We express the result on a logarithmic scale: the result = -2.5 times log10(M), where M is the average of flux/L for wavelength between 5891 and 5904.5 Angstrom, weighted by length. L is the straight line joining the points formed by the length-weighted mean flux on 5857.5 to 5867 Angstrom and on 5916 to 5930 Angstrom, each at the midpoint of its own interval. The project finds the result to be 0.12 mag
